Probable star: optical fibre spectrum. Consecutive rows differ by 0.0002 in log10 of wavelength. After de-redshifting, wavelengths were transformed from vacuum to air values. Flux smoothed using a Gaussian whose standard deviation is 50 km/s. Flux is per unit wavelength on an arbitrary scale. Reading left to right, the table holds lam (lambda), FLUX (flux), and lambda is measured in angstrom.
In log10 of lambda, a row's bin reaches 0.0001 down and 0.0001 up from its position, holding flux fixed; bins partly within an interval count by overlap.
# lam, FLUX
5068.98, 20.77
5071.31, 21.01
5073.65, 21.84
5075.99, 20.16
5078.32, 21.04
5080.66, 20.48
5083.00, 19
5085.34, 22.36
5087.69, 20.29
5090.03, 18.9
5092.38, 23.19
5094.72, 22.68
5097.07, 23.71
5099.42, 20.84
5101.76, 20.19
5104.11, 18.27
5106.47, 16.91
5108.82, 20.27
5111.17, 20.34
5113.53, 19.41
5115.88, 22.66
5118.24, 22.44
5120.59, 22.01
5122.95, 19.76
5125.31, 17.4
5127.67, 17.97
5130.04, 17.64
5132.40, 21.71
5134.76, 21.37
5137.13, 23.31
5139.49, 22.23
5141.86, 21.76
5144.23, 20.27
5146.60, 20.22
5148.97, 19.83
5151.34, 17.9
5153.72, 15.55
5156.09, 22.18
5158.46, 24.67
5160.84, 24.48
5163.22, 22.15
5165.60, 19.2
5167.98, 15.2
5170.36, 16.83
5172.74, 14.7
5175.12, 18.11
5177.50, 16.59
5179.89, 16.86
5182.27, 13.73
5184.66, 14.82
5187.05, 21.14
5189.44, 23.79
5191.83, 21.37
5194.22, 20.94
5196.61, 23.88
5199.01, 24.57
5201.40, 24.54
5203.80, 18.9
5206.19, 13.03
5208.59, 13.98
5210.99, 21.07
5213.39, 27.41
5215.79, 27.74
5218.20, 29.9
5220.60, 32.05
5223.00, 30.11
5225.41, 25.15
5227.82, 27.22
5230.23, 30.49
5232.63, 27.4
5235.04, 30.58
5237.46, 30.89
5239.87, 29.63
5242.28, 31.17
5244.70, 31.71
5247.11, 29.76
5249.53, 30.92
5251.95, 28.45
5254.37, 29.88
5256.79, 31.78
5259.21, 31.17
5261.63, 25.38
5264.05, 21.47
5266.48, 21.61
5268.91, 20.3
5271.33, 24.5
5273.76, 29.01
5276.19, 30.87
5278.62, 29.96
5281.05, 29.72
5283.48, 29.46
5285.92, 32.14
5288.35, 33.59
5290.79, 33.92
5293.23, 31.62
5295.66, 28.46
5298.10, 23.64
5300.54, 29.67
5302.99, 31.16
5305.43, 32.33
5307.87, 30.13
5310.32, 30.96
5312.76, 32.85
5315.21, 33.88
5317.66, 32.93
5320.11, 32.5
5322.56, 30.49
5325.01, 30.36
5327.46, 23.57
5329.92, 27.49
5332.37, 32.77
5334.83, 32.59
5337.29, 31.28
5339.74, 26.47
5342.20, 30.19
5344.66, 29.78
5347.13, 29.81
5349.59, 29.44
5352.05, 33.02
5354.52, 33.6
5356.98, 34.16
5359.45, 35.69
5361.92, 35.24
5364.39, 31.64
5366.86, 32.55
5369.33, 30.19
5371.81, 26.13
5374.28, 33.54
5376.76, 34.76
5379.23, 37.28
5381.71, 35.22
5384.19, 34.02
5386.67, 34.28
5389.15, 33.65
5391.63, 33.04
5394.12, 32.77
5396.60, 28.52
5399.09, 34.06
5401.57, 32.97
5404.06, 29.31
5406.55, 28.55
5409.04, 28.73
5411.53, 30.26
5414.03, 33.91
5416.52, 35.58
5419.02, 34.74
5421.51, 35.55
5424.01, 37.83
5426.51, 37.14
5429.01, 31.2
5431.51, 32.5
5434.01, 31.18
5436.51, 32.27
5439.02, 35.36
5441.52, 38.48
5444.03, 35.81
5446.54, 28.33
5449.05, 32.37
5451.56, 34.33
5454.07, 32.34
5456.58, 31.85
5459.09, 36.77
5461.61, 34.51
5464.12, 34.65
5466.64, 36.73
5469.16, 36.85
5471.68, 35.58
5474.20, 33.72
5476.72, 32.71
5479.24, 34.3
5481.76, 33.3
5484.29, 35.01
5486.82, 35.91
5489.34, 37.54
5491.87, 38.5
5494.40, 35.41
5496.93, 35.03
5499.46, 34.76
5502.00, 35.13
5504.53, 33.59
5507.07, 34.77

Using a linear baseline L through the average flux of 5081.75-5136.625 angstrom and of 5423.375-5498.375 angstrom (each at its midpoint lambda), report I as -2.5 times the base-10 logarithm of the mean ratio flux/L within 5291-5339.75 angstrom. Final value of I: -0.06 mag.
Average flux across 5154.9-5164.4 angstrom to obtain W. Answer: 23.4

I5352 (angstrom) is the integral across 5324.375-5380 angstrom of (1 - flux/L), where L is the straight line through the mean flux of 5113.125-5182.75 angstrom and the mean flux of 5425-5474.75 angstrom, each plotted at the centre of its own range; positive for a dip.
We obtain -3.5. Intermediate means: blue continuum 19.7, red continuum 34.1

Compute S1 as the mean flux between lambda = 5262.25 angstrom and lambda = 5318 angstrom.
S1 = 29.2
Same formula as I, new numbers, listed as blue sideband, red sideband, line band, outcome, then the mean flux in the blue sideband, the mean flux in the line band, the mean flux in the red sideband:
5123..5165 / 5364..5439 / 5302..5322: -0.12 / 20.6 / 32.1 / 32.8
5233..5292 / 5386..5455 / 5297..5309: 0.02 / 29.1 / 29.4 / 33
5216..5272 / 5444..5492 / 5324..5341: 0.06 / 28.3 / 29.2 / 34.4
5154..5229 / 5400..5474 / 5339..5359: -0.07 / 21.4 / 31.1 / 33.7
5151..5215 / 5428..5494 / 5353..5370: -0.15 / 19.6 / 33.4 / 34.3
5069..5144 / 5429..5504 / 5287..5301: -0.09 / 20.7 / 30.2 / 34.5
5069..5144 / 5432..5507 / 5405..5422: 0.00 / 20.7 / 32.3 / 34.5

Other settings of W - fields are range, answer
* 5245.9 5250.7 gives 30.4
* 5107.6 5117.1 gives 20.7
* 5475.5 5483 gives 33.5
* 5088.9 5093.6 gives 21.1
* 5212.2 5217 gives 27.5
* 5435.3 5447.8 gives 34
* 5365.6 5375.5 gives 30.6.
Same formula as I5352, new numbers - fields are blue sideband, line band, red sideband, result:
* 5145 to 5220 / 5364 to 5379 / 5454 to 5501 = -1.0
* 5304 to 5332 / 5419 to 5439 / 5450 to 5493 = -0.2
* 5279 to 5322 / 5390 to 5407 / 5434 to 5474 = 0.8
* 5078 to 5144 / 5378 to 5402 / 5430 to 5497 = -1.5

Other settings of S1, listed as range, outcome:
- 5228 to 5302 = 29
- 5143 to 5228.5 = 21.1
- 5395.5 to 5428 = 32.9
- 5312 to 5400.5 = 31.9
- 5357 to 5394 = 33.4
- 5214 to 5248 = 29.5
